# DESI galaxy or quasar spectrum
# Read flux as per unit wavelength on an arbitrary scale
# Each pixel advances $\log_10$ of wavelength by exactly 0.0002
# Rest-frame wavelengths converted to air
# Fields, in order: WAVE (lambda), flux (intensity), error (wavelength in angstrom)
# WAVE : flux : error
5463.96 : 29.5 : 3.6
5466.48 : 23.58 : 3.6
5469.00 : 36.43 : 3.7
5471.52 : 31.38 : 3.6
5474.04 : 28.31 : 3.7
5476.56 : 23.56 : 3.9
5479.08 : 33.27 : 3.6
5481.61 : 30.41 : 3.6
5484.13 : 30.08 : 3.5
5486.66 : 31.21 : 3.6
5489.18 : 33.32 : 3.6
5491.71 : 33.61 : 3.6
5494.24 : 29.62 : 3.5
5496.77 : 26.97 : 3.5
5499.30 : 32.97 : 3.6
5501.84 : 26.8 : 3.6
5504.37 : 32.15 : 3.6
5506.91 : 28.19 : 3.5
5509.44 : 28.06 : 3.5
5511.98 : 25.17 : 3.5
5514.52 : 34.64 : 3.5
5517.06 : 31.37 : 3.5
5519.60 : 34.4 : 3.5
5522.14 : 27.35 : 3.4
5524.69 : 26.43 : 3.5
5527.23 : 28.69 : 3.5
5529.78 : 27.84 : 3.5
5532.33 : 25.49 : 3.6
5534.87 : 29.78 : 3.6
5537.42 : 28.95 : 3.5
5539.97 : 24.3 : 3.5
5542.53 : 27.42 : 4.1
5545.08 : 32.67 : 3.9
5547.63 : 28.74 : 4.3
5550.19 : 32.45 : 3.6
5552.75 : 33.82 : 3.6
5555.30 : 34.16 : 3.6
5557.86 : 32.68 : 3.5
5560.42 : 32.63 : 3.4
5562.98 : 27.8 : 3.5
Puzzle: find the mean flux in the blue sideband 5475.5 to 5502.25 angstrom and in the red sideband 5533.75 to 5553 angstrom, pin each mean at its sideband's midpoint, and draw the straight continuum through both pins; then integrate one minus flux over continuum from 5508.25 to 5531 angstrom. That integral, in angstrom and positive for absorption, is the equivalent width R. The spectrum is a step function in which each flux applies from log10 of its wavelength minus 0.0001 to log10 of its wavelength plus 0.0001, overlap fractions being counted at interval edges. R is 0.4 angstrom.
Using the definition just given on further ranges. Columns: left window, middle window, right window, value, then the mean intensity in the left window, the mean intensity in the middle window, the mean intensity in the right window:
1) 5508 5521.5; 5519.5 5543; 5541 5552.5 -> 2.1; 30.6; 27.8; 30.5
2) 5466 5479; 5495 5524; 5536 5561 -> 0.3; 29.4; 29.8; 30.7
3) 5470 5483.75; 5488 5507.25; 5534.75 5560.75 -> -0.4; 29.6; 30.5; 30.7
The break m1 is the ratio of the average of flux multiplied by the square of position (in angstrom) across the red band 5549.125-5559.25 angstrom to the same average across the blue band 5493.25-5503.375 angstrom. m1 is 1.17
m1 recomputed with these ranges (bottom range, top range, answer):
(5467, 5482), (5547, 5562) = 1.11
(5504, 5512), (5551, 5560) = 1.19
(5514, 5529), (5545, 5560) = 1.09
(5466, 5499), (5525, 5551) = 0.96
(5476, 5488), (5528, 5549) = 0.96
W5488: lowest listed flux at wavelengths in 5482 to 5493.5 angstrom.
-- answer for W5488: 30.08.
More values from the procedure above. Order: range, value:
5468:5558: 23.56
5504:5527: 25.17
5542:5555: 27.42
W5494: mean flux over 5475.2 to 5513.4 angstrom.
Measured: 29.7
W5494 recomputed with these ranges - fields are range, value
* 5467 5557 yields 30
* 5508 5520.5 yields 30.6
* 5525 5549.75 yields 28.3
